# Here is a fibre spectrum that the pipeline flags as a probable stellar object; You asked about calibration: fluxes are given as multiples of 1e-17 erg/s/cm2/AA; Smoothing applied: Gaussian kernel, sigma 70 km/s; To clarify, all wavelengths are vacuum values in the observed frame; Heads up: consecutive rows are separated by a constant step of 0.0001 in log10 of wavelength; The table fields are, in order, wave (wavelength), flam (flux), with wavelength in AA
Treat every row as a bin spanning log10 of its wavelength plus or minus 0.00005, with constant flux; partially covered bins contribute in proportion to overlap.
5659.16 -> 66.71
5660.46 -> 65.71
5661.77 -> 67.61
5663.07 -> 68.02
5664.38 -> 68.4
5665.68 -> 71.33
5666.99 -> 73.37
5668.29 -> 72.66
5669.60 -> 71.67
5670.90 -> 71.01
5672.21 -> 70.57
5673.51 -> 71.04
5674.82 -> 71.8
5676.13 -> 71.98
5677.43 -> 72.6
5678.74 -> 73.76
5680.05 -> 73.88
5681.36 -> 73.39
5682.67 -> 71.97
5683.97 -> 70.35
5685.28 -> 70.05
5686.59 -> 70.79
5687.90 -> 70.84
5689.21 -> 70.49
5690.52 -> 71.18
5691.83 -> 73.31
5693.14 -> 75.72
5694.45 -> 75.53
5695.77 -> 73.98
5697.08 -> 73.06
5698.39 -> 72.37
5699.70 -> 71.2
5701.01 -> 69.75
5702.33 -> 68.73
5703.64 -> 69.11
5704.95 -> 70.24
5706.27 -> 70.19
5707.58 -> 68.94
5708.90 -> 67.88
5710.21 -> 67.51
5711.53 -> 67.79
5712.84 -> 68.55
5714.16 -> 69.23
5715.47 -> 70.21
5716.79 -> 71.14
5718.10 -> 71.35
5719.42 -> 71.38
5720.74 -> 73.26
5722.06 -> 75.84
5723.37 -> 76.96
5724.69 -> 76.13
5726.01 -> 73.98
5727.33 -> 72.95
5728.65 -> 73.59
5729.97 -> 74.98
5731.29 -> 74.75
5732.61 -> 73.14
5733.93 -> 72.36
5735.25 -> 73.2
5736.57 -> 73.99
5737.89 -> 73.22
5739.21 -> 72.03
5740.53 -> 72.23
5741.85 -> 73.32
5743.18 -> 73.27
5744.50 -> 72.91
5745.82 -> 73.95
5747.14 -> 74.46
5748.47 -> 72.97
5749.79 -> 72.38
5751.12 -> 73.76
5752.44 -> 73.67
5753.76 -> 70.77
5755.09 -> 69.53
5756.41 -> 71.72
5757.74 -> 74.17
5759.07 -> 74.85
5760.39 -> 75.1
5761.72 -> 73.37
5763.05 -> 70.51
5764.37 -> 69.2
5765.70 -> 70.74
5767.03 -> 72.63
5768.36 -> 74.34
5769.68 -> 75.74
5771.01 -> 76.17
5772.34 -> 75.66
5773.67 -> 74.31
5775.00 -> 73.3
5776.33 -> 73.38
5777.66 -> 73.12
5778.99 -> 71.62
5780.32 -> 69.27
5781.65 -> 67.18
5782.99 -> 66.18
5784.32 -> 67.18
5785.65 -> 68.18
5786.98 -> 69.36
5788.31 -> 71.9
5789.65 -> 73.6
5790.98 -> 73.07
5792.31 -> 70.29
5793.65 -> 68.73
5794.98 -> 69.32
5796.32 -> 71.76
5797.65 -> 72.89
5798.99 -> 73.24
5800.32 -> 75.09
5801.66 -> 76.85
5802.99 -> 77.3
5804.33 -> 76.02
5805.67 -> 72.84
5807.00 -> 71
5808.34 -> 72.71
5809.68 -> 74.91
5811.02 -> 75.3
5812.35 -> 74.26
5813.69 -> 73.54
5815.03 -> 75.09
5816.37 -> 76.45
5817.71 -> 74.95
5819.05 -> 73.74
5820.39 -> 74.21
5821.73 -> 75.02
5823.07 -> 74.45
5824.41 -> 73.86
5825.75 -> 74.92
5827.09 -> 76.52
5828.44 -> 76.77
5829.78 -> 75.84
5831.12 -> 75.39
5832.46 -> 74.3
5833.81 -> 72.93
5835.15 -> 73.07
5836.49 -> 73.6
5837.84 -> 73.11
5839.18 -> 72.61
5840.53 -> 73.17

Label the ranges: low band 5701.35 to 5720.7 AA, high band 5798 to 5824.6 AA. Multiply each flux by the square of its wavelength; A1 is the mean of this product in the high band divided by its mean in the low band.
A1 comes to 1.1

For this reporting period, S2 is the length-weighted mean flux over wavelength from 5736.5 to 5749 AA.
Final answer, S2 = 73.2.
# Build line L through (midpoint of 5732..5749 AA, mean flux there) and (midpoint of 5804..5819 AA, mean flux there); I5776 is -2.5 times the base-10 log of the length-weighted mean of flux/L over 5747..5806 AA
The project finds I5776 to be 0.020 mag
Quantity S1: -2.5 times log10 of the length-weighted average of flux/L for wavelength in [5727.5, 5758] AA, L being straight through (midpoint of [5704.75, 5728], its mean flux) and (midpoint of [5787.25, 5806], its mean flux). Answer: -0.02 mag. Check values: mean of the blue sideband 71.3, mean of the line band 73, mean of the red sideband 73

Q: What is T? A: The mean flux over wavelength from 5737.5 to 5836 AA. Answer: 73.1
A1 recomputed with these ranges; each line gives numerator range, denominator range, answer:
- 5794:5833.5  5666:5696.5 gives 1.08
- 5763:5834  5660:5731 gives 1.06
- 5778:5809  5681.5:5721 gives 1.04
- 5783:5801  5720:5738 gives 0.98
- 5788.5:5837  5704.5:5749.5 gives 1.05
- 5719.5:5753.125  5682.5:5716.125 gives 1.06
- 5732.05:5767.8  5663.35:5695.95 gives 1.04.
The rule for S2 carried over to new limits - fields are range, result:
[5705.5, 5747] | 72.3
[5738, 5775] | 73.1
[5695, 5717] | 70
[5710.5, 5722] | 70.5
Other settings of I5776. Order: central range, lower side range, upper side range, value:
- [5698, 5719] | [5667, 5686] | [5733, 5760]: 0.043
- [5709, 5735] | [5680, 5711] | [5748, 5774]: -0.005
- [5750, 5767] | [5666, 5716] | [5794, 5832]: 0.010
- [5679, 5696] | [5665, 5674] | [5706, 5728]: -0.012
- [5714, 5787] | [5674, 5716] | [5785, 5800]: -0.022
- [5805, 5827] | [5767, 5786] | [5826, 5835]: 0.000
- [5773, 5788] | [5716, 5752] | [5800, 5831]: 0.059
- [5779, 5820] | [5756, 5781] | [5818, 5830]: 0.026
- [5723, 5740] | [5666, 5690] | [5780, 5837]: -0.023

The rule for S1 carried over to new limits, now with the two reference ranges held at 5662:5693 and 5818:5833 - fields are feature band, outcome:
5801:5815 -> 0.00 mag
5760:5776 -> 0.00 mag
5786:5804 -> 0.03 mag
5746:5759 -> 0.01 mag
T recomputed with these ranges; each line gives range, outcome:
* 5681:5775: 72.4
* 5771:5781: 73.2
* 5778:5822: 72.5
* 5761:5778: 73.3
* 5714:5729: 73.1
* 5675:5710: 71.5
